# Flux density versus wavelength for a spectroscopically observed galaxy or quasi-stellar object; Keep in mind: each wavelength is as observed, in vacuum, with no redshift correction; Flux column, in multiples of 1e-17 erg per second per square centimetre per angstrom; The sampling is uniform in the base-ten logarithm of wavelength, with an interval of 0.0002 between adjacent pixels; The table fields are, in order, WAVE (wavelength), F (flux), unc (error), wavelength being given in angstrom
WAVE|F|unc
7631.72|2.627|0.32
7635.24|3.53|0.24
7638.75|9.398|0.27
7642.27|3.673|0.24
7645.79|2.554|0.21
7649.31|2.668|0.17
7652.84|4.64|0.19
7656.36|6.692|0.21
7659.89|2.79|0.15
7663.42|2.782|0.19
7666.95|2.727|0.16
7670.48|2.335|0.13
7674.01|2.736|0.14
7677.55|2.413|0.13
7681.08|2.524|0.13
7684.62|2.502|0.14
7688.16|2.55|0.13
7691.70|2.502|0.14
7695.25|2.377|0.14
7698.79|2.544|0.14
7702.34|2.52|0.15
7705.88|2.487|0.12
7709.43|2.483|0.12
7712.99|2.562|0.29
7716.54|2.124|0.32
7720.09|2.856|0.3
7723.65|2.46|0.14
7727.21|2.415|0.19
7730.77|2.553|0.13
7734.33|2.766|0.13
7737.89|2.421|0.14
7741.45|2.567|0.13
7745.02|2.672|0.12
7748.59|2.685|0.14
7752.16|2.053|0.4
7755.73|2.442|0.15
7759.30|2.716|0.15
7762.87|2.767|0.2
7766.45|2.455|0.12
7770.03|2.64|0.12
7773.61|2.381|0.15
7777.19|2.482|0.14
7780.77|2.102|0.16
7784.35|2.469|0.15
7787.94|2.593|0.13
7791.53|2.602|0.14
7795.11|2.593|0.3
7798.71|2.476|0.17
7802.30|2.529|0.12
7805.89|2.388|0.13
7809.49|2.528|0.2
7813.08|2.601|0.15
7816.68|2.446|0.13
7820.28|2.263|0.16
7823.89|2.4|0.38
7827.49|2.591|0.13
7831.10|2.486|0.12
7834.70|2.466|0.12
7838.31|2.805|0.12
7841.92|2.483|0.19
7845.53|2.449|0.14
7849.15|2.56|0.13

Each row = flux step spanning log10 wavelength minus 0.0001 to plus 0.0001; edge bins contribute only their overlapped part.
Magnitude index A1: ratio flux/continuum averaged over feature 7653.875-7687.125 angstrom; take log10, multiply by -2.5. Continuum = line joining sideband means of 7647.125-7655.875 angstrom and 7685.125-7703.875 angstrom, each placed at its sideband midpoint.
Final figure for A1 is 0.111 mag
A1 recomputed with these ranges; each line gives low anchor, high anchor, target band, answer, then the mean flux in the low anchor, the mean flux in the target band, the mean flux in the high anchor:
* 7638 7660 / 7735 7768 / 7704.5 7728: 0.282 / 4.55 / 2.49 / 2.54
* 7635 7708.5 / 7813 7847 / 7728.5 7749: 0.133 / 3.27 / 2.6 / 2.49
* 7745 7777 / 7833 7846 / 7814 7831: 0.050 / 2.52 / 2.44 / 2.56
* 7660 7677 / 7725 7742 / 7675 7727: 0.042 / 2.64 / 2.49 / 2.54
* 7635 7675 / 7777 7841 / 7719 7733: 0.261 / 3.91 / 2.56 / 2.49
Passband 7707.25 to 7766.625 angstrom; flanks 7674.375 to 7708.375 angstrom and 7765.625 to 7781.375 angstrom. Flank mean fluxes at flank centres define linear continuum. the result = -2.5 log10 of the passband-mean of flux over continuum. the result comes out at -0.03 mag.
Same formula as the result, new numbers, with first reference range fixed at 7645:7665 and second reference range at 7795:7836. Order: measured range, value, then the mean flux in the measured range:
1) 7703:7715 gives 0.31 mag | 2.5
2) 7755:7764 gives 0.10 mag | 2.66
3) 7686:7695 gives 0.36 mag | 2.5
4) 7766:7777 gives 0.14 mag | 2.49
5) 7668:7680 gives 0.39 mag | 2.51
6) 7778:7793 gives 0.11 mag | 2.44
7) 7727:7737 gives 0.21 mag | 2.59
